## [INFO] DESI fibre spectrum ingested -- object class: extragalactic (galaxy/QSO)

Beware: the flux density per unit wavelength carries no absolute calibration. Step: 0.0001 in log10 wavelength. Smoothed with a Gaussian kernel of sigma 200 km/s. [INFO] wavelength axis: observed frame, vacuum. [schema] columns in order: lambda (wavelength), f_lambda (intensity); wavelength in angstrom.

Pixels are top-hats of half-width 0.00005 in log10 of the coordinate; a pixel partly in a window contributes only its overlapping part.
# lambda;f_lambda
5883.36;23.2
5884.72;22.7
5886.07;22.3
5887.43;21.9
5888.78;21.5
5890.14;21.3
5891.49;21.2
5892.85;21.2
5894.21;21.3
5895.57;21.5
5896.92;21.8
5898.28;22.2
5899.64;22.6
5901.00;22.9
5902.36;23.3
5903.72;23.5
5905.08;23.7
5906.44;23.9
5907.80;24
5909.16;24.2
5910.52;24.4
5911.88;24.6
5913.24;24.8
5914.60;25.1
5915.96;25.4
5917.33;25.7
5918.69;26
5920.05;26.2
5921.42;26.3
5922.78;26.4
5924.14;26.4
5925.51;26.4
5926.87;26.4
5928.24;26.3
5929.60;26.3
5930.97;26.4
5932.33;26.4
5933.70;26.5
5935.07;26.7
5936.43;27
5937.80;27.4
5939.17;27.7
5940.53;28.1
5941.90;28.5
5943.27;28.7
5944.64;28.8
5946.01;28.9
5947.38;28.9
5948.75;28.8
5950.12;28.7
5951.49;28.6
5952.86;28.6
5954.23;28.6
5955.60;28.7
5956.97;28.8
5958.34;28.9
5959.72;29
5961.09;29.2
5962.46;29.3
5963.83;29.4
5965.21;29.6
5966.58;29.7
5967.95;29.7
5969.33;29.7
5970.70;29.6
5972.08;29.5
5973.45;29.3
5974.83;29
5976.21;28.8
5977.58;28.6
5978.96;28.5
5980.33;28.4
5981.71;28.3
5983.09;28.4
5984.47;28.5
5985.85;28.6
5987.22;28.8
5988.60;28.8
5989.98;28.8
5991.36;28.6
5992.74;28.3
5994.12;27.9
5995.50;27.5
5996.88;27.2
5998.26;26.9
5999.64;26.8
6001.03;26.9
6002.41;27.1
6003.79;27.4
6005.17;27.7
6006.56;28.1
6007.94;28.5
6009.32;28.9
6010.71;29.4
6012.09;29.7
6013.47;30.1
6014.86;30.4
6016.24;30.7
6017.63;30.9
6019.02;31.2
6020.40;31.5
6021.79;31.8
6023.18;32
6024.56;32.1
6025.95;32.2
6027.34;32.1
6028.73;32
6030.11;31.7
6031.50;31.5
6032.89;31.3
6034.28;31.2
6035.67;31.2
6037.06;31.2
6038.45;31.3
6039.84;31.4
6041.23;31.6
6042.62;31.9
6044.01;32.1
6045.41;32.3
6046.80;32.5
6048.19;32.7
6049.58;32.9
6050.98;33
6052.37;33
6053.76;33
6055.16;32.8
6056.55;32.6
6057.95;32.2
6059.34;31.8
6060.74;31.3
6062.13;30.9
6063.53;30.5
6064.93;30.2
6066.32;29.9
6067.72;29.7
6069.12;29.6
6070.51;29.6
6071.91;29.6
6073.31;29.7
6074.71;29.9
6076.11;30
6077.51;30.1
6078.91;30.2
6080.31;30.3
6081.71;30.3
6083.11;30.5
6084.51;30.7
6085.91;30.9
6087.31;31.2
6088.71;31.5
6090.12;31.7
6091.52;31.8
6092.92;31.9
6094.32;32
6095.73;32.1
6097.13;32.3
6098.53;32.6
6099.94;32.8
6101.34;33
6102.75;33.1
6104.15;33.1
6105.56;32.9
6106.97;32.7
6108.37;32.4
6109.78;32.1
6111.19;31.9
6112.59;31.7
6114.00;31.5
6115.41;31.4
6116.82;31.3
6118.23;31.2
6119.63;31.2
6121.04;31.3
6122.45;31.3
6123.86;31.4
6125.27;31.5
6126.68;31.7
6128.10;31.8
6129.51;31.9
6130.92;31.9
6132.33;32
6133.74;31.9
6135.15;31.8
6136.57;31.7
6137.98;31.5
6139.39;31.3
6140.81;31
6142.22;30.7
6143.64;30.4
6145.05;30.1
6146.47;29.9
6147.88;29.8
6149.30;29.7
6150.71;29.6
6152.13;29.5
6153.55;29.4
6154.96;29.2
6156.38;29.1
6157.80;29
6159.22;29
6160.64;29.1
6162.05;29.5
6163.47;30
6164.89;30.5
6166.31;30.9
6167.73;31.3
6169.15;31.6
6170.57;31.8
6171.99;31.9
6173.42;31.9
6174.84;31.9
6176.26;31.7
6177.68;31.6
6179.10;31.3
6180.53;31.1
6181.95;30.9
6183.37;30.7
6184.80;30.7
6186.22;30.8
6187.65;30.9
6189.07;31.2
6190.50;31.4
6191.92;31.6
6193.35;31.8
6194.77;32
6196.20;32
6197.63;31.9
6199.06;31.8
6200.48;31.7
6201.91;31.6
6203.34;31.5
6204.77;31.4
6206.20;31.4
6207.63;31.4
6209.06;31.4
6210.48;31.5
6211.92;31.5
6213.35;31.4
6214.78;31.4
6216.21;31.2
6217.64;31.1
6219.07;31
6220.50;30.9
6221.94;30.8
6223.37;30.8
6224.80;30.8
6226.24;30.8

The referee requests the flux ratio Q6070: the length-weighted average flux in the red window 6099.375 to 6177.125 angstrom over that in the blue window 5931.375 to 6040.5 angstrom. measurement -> 1.07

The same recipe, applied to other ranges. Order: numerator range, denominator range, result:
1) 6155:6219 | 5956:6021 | 1.08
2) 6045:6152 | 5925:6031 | 1.09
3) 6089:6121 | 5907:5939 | 1.24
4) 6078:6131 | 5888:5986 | 1.19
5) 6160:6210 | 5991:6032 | 1.06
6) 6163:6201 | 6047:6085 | 1.01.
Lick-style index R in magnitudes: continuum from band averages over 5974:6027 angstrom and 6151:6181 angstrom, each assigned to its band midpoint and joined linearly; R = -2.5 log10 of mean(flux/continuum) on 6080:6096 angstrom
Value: -0.05 mag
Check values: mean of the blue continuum 29.1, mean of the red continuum 30.5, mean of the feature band 31.2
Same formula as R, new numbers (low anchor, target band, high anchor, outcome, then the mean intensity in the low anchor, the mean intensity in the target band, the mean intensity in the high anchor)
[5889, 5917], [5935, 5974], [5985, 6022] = -0.11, 23.1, 28.8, 28.8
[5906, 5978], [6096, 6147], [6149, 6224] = -0.06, 27.5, 31.7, 31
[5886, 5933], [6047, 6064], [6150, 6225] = -0.16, 24.1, 32.3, 31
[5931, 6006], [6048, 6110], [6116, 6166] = -0.06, 28.4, 31.5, 30.6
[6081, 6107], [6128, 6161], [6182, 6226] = 0.04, 31.9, 30.5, 31.3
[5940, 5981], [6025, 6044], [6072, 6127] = -0.05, 29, 31.6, 31.5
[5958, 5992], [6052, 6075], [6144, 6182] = -0.05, 29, 30.9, 30.4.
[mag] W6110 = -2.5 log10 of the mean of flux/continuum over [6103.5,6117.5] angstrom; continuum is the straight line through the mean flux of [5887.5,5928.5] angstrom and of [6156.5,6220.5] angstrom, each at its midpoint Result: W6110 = -0.10 mag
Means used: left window 24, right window 31.1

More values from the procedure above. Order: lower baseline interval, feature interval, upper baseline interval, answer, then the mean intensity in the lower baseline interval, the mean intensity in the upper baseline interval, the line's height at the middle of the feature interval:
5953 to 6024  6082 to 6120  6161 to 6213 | -0.056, 29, 31.3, 30.3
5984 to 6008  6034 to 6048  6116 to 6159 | -0.105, 27.9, 30.8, 28.8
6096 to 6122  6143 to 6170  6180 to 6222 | 0.065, 32.1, 31.3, 31.7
